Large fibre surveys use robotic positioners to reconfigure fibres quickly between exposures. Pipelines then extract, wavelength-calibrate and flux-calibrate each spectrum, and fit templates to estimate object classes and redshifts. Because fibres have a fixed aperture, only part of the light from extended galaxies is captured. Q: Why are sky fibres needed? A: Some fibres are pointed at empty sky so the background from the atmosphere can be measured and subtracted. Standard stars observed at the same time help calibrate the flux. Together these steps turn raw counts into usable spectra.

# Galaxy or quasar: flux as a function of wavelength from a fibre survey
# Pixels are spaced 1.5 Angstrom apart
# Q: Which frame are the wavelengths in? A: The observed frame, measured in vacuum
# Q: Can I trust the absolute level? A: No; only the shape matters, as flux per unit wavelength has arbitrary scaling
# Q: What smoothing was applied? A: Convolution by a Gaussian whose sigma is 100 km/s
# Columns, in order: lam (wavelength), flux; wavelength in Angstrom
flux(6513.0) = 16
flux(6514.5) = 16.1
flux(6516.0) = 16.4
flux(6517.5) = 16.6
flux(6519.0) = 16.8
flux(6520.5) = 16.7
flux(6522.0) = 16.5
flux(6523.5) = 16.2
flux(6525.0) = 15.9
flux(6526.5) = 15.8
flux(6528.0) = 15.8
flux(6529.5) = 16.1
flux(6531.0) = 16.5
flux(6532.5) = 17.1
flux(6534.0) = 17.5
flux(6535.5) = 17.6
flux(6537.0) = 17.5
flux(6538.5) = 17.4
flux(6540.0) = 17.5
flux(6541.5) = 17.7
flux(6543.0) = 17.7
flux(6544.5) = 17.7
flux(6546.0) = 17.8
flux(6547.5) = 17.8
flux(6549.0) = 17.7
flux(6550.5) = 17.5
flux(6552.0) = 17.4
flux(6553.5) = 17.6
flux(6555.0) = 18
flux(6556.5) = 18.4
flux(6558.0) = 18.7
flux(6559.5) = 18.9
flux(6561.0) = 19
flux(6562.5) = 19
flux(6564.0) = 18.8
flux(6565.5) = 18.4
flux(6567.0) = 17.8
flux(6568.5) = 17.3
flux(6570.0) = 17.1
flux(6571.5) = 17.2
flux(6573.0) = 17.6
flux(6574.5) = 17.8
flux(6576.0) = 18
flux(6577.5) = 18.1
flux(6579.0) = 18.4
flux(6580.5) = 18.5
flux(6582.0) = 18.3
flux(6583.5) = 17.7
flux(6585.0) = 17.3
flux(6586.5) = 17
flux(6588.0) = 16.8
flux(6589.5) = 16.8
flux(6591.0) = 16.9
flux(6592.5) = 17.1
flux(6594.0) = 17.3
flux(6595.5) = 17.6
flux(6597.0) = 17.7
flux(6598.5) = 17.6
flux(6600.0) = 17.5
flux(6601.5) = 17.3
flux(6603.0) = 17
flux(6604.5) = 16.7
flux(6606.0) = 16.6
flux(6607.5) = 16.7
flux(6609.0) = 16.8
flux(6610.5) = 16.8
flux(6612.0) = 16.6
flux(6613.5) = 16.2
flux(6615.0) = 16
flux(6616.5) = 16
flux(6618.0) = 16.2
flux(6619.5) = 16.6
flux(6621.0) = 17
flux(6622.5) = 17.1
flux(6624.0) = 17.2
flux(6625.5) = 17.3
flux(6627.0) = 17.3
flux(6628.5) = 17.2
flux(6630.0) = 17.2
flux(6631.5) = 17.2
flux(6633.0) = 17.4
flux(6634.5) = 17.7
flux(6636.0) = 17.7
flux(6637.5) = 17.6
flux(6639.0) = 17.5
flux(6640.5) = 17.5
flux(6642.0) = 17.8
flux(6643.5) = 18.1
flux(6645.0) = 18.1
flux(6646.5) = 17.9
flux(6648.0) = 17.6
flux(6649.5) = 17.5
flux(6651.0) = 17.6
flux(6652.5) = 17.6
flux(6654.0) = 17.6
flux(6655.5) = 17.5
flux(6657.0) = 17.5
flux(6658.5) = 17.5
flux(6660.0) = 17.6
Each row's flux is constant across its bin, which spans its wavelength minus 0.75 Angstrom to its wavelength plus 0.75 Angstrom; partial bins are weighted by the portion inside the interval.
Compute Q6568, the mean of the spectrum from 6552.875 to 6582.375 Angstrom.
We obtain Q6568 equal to 18.1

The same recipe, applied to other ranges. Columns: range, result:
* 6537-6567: 18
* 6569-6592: 17.6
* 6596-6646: 17.1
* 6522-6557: 17.2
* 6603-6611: 16.7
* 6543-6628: 17.5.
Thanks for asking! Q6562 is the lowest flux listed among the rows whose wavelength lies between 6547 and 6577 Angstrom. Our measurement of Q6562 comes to 17.1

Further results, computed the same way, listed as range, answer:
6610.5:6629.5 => 16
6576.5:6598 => 16.8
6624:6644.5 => 17.2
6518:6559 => 15.8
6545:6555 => 17.4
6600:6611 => 16.6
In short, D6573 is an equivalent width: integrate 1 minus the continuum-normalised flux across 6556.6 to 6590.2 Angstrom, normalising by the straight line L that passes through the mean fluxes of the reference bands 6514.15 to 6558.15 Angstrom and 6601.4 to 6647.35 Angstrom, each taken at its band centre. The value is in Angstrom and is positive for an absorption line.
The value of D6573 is -1.6 Angstrom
